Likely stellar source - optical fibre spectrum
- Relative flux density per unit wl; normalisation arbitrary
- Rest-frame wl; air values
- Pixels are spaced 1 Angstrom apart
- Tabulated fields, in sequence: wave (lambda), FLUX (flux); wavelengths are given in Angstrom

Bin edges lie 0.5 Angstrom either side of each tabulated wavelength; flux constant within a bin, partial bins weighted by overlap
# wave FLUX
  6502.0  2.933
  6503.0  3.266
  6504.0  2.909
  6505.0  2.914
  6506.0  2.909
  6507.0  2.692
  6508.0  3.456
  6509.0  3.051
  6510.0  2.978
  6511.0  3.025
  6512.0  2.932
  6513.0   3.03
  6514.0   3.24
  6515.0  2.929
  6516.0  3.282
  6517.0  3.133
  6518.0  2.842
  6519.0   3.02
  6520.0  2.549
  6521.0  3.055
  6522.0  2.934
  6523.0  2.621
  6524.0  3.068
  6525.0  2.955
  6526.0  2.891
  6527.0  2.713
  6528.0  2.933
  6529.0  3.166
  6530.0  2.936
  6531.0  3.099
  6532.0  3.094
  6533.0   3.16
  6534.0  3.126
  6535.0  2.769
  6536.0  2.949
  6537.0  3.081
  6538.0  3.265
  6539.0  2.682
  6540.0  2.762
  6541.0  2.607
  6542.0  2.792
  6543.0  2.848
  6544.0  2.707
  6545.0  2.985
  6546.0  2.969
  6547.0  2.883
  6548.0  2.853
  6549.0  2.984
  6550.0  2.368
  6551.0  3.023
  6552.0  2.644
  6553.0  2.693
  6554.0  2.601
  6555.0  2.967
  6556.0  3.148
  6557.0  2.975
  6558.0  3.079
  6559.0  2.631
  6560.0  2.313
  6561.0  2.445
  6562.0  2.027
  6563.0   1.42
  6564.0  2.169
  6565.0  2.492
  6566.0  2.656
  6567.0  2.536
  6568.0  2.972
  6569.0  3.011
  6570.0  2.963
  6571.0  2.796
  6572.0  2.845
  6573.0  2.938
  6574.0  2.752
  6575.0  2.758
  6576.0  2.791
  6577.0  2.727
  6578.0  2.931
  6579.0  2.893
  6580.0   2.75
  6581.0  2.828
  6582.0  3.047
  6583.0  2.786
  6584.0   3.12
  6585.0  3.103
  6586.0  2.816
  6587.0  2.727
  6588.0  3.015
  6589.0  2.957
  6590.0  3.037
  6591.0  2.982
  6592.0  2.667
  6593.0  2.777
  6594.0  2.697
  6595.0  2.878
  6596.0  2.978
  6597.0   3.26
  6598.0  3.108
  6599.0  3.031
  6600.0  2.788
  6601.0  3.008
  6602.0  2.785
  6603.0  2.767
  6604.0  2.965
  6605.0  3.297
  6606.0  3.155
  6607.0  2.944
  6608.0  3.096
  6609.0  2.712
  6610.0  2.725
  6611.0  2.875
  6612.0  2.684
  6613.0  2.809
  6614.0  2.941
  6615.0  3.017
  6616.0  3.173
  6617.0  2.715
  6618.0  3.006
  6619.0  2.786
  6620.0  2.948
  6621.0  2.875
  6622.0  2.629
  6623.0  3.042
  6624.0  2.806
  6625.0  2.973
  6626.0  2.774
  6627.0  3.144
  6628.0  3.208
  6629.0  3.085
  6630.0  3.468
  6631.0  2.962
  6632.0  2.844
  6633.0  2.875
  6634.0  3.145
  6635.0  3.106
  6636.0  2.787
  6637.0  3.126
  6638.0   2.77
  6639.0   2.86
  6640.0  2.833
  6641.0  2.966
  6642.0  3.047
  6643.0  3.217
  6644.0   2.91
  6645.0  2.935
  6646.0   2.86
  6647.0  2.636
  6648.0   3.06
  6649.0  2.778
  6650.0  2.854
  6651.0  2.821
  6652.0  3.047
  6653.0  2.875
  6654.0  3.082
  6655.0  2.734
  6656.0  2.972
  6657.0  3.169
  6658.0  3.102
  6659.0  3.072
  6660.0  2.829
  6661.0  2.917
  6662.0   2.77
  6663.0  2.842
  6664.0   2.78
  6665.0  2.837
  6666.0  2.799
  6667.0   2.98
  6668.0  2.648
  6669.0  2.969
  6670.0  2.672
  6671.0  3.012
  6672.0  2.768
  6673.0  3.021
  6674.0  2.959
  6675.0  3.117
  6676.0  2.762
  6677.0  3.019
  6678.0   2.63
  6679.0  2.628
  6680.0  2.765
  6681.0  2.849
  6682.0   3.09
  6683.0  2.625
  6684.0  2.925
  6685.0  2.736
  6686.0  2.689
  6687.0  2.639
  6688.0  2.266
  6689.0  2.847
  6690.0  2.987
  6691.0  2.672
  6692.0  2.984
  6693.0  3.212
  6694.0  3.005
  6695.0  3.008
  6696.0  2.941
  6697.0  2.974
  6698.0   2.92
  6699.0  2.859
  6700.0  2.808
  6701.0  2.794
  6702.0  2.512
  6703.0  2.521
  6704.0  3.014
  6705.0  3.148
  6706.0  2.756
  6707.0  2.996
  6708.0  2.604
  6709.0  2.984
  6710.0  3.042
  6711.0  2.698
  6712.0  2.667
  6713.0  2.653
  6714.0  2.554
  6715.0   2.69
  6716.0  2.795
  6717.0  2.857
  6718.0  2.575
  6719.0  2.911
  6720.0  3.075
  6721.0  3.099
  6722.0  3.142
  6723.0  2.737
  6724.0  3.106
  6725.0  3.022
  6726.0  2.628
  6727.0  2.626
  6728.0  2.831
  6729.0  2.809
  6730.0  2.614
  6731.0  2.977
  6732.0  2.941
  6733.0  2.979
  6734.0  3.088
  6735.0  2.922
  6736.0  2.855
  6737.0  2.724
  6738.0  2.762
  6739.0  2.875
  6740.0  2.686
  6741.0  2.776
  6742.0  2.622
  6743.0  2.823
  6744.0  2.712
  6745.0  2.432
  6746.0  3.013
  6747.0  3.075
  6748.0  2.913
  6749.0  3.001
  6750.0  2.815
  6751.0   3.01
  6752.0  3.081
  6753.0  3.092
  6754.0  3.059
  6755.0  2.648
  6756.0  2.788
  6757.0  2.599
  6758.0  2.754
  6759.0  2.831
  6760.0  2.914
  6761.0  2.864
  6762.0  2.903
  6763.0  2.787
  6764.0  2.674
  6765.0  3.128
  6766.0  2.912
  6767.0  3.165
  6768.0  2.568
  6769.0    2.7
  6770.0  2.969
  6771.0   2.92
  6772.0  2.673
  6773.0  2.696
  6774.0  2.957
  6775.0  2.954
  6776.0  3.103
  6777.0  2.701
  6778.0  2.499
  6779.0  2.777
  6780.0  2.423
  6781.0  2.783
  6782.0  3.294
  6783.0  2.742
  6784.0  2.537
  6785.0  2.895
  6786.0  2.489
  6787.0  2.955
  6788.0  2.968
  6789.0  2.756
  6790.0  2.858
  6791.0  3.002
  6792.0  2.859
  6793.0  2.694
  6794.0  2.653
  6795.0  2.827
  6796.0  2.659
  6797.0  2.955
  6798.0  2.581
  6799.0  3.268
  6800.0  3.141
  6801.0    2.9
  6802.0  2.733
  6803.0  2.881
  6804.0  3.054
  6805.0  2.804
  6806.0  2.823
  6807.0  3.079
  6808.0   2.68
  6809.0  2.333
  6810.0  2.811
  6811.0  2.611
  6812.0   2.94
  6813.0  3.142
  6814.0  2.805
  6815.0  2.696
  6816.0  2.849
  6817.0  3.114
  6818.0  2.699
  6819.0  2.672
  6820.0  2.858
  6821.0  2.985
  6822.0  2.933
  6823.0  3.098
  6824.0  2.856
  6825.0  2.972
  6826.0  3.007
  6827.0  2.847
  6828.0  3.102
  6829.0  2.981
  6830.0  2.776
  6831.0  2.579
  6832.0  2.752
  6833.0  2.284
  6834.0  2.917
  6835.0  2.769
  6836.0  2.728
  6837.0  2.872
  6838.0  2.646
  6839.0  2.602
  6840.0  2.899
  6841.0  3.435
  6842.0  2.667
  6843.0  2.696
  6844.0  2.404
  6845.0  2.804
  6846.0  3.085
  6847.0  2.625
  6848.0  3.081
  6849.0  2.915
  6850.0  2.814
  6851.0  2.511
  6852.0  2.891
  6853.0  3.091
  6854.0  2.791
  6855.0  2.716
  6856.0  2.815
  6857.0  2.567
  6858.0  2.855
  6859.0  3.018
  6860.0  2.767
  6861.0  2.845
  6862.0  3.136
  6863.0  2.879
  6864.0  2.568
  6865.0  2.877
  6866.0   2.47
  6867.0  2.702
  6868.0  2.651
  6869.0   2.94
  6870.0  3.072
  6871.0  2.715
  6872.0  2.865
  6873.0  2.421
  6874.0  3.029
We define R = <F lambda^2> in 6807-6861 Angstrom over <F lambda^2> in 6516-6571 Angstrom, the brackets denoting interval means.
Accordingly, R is 1.1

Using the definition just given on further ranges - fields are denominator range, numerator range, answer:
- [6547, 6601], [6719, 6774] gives 1.08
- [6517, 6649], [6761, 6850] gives 1.05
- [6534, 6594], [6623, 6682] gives 1.08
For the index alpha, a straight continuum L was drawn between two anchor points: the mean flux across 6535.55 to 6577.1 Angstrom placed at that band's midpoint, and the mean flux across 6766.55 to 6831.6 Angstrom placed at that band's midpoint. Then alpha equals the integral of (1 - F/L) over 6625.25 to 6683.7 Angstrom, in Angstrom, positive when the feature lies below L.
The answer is -2.95 Angstrom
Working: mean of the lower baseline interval 2.74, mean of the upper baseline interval 2.84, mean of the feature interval 2.92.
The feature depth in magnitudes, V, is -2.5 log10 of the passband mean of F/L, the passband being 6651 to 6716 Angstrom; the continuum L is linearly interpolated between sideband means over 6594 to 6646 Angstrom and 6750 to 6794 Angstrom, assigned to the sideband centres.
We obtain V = 0.020 mag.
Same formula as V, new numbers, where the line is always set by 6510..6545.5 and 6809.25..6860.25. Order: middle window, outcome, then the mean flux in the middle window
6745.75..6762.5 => -0.02 mag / 2.9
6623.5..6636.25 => -0.04 mag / 3.02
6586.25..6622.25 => 0.00 mag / 2.91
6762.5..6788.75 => 0.01 mag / 2.82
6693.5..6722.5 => 0.01 mag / 2.85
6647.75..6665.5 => -0.01 mag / 2.92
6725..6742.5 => 0.02 mag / 2.81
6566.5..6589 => 0.02 mag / 2.87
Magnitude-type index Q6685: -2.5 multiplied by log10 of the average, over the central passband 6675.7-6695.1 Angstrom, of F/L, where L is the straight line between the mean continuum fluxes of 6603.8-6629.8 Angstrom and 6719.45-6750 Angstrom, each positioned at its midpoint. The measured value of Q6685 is 0.03 mag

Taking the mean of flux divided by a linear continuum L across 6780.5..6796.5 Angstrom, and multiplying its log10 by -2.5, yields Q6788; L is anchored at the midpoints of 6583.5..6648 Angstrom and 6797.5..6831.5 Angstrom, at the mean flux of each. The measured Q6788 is 0.03 mag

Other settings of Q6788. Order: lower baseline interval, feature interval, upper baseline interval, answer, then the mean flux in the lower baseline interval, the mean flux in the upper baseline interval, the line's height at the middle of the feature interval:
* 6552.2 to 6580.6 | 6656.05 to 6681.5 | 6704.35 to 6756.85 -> -0.03 mag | 2.69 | 2.85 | 2.79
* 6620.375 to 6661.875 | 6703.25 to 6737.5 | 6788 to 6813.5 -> 0.02 mag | 2.95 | 2.84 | 2.9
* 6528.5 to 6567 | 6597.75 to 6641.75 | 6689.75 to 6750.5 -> -0.05 mag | 2.77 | 2.85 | 2.8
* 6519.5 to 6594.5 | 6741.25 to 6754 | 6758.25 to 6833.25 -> -0.02 mag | 2.82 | 2.84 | 2.83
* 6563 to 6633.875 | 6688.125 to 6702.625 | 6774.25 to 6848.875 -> -0.01 mag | 2.89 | 2.83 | 2.86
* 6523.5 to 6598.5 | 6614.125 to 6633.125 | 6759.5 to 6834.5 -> -0.05 mag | 2.83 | 2.84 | 2.83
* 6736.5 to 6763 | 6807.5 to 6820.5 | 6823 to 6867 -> 0.01 mag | 2.84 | 2.81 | 2.82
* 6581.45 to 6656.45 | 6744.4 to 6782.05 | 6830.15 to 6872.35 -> 0.00 mag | 2.94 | 2.79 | 2.85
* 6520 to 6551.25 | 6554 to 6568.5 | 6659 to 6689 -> 0.13 mag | 2.91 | 2.82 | 2.89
